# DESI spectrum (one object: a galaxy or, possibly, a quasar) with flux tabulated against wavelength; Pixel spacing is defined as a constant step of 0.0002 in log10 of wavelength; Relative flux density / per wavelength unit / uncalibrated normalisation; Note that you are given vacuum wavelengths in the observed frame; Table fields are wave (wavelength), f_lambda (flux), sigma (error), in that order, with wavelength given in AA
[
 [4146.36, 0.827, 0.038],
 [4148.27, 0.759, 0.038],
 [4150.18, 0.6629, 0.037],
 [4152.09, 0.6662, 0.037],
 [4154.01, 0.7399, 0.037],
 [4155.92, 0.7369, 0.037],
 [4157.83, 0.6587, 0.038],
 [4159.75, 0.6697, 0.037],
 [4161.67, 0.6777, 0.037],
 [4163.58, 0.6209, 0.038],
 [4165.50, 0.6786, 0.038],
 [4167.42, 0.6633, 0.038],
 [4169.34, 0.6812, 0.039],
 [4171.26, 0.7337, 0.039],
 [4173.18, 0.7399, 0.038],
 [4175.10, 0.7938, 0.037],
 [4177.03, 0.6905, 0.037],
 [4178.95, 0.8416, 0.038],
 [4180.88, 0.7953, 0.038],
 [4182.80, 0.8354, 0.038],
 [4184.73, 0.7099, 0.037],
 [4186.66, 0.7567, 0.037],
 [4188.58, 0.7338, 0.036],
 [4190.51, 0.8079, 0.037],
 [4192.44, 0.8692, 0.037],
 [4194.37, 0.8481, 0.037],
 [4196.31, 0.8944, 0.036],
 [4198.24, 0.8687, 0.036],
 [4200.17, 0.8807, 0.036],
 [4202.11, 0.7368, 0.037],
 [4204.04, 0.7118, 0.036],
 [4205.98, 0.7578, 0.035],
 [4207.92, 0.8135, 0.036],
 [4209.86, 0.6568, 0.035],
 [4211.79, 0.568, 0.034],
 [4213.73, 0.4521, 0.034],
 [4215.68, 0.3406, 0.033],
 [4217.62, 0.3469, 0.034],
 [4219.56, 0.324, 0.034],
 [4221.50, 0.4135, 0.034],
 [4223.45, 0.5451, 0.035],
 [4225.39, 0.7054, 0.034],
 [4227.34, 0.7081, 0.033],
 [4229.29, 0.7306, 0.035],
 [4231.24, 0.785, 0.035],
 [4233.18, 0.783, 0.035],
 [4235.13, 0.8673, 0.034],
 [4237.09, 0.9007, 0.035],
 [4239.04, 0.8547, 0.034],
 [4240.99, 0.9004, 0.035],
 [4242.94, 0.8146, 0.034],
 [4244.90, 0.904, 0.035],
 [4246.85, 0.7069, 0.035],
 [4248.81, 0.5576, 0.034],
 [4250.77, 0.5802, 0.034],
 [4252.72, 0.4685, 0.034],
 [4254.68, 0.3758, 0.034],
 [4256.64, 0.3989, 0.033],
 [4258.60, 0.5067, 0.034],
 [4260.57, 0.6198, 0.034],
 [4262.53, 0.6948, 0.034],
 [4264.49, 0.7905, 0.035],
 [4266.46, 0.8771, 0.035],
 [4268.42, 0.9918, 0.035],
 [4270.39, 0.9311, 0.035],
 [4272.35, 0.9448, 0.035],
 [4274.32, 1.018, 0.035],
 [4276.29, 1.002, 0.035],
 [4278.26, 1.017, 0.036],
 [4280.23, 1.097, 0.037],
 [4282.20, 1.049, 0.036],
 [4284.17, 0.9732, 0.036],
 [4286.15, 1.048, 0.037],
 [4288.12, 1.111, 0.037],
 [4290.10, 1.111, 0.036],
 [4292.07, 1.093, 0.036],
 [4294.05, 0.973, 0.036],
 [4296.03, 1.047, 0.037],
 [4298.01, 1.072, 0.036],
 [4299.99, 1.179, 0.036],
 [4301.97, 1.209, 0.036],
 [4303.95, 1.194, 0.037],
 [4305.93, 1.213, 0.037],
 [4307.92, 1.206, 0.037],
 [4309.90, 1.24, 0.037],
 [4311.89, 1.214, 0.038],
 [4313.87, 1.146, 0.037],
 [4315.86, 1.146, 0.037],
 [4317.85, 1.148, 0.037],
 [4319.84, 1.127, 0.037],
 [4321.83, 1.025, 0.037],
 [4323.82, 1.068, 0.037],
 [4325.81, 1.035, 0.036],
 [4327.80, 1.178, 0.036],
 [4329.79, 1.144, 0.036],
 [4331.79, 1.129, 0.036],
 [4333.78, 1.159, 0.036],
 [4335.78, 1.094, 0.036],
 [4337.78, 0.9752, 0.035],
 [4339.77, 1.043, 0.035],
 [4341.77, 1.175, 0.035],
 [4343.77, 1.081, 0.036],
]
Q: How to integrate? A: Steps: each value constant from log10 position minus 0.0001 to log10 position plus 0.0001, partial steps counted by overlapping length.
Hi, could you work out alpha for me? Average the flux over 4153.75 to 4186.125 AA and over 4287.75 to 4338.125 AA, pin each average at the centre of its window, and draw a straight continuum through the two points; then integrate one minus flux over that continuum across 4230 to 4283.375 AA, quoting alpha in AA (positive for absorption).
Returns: 9.6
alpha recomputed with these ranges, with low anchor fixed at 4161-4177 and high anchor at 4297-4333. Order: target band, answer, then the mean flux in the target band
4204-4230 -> 8.4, 0.57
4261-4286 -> 1.9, 0.945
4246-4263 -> 7.5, 0.54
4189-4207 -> -0.7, 0.817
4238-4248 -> 1.0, 0.832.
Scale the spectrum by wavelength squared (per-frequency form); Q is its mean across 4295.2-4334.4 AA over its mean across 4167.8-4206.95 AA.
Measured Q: 1.55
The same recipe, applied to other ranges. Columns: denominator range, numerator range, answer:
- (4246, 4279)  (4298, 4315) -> 1.66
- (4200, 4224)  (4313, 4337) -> 2.06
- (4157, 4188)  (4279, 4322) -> 1.65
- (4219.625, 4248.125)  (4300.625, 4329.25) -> 1.61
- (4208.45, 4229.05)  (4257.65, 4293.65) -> 1.85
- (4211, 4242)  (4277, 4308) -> 1.76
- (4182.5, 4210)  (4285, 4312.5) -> 1.50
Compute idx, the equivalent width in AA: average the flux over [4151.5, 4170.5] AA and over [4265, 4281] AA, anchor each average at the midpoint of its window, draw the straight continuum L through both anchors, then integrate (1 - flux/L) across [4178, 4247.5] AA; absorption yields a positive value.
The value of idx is 7.34 AA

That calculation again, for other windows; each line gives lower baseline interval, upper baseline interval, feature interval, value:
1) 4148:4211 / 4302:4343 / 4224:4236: 1.8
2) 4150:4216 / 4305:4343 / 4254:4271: 4.8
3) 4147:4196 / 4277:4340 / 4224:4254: 5.7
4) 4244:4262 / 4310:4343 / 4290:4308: -4.2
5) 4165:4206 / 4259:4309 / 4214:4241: 7.3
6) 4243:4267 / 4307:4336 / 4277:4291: -3.4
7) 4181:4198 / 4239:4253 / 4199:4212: 0.7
